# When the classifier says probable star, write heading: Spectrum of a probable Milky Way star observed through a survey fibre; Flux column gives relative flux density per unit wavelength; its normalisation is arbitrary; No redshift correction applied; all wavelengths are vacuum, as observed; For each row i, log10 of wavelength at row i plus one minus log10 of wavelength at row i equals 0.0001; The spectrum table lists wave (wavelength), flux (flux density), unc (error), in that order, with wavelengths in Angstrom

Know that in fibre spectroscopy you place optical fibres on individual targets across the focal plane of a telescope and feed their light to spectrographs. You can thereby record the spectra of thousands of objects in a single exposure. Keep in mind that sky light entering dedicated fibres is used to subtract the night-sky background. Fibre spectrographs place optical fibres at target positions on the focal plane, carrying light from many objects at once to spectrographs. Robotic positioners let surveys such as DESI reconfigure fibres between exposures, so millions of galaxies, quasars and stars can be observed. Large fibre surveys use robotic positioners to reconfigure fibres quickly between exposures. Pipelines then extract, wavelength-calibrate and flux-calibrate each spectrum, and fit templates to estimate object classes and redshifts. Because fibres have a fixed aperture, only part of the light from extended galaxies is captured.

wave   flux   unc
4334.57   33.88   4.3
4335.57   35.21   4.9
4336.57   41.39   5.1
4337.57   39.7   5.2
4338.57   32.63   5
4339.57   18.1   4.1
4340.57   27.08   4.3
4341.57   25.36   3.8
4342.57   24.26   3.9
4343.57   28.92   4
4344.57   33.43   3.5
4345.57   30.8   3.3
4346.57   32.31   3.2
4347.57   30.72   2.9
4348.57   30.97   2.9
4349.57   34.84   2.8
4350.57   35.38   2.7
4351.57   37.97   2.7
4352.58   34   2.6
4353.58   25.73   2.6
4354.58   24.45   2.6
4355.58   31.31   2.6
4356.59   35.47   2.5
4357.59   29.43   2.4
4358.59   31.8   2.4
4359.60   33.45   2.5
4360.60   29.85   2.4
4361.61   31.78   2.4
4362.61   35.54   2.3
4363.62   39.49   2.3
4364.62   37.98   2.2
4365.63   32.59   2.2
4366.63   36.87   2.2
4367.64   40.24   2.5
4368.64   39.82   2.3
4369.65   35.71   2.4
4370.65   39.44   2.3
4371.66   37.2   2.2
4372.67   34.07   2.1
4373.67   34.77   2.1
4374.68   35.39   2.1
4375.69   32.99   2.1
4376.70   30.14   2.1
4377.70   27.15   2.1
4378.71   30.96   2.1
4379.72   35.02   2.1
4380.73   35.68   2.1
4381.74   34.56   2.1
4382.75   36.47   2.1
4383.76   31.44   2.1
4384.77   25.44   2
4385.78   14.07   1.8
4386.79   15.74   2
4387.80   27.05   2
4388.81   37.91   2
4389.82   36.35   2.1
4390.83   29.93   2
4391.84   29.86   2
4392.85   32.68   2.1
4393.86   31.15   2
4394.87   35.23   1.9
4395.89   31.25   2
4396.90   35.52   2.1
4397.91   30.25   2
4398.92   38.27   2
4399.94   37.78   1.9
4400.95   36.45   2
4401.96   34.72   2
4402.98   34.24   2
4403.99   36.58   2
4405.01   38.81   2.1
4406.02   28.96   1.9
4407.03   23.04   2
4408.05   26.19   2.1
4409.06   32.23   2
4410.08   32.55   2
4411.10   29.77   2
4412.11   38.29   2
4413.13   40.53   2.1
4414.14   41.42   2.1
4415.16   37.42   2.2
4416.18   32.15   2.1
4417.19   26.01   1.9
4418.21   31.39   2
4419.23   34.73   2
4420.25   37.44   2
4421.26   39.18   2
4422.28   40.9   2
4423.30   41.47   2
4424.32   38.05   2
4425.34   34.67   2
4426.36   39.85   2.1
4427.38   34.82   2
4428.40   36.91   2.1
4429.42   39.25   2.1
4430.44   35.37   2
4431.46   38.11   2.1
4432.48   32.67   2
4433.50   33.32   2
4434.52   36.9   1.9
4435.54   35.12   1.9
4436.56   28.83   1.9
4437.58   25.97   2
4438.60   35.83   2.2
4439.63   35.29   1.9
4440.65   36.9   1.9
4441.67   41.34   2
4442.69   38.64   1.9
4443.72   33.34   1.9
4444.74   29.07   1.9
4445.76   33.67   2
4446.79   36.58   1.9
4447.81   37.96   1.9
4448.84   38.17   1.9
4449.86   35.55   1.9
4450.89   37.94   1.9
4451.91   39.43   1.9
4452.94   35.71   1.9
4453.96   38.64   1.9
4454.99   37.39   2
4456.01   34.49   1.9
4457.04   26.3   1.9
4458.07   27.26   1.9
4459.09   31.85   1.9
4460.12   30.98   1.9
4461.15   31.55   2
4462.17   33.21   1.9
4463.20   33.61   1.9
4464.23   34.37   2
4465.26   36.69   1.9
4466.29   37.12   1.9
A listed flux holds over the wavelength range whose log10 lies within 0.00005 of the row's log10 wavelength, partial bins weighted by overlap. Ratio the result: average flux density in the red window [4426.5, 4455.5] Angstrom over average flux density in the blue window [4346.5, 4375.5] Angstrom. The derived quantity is 1.05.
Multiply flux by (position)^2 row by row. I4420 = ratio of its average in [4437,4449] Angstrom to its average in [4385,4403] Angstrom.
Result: 1.14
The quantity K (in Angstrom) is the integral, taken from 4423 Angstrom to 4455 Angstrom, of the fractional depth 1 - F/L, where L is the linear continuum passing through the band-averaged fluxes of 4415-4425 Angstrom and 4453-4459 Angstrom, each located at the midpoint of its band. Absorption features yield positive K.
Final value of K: -1.6 Angstrom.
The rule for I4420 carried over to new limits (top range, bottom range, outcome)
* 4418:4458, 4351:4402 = 1.12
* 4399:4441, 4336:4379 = 1.09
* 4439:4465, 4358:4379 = 1.04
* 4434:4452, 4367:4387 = 1.12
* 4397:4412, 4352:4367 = 1.03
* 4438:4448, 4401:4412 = 1.13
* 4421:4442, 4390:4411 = 1.12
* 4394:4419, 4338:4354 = 1.15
